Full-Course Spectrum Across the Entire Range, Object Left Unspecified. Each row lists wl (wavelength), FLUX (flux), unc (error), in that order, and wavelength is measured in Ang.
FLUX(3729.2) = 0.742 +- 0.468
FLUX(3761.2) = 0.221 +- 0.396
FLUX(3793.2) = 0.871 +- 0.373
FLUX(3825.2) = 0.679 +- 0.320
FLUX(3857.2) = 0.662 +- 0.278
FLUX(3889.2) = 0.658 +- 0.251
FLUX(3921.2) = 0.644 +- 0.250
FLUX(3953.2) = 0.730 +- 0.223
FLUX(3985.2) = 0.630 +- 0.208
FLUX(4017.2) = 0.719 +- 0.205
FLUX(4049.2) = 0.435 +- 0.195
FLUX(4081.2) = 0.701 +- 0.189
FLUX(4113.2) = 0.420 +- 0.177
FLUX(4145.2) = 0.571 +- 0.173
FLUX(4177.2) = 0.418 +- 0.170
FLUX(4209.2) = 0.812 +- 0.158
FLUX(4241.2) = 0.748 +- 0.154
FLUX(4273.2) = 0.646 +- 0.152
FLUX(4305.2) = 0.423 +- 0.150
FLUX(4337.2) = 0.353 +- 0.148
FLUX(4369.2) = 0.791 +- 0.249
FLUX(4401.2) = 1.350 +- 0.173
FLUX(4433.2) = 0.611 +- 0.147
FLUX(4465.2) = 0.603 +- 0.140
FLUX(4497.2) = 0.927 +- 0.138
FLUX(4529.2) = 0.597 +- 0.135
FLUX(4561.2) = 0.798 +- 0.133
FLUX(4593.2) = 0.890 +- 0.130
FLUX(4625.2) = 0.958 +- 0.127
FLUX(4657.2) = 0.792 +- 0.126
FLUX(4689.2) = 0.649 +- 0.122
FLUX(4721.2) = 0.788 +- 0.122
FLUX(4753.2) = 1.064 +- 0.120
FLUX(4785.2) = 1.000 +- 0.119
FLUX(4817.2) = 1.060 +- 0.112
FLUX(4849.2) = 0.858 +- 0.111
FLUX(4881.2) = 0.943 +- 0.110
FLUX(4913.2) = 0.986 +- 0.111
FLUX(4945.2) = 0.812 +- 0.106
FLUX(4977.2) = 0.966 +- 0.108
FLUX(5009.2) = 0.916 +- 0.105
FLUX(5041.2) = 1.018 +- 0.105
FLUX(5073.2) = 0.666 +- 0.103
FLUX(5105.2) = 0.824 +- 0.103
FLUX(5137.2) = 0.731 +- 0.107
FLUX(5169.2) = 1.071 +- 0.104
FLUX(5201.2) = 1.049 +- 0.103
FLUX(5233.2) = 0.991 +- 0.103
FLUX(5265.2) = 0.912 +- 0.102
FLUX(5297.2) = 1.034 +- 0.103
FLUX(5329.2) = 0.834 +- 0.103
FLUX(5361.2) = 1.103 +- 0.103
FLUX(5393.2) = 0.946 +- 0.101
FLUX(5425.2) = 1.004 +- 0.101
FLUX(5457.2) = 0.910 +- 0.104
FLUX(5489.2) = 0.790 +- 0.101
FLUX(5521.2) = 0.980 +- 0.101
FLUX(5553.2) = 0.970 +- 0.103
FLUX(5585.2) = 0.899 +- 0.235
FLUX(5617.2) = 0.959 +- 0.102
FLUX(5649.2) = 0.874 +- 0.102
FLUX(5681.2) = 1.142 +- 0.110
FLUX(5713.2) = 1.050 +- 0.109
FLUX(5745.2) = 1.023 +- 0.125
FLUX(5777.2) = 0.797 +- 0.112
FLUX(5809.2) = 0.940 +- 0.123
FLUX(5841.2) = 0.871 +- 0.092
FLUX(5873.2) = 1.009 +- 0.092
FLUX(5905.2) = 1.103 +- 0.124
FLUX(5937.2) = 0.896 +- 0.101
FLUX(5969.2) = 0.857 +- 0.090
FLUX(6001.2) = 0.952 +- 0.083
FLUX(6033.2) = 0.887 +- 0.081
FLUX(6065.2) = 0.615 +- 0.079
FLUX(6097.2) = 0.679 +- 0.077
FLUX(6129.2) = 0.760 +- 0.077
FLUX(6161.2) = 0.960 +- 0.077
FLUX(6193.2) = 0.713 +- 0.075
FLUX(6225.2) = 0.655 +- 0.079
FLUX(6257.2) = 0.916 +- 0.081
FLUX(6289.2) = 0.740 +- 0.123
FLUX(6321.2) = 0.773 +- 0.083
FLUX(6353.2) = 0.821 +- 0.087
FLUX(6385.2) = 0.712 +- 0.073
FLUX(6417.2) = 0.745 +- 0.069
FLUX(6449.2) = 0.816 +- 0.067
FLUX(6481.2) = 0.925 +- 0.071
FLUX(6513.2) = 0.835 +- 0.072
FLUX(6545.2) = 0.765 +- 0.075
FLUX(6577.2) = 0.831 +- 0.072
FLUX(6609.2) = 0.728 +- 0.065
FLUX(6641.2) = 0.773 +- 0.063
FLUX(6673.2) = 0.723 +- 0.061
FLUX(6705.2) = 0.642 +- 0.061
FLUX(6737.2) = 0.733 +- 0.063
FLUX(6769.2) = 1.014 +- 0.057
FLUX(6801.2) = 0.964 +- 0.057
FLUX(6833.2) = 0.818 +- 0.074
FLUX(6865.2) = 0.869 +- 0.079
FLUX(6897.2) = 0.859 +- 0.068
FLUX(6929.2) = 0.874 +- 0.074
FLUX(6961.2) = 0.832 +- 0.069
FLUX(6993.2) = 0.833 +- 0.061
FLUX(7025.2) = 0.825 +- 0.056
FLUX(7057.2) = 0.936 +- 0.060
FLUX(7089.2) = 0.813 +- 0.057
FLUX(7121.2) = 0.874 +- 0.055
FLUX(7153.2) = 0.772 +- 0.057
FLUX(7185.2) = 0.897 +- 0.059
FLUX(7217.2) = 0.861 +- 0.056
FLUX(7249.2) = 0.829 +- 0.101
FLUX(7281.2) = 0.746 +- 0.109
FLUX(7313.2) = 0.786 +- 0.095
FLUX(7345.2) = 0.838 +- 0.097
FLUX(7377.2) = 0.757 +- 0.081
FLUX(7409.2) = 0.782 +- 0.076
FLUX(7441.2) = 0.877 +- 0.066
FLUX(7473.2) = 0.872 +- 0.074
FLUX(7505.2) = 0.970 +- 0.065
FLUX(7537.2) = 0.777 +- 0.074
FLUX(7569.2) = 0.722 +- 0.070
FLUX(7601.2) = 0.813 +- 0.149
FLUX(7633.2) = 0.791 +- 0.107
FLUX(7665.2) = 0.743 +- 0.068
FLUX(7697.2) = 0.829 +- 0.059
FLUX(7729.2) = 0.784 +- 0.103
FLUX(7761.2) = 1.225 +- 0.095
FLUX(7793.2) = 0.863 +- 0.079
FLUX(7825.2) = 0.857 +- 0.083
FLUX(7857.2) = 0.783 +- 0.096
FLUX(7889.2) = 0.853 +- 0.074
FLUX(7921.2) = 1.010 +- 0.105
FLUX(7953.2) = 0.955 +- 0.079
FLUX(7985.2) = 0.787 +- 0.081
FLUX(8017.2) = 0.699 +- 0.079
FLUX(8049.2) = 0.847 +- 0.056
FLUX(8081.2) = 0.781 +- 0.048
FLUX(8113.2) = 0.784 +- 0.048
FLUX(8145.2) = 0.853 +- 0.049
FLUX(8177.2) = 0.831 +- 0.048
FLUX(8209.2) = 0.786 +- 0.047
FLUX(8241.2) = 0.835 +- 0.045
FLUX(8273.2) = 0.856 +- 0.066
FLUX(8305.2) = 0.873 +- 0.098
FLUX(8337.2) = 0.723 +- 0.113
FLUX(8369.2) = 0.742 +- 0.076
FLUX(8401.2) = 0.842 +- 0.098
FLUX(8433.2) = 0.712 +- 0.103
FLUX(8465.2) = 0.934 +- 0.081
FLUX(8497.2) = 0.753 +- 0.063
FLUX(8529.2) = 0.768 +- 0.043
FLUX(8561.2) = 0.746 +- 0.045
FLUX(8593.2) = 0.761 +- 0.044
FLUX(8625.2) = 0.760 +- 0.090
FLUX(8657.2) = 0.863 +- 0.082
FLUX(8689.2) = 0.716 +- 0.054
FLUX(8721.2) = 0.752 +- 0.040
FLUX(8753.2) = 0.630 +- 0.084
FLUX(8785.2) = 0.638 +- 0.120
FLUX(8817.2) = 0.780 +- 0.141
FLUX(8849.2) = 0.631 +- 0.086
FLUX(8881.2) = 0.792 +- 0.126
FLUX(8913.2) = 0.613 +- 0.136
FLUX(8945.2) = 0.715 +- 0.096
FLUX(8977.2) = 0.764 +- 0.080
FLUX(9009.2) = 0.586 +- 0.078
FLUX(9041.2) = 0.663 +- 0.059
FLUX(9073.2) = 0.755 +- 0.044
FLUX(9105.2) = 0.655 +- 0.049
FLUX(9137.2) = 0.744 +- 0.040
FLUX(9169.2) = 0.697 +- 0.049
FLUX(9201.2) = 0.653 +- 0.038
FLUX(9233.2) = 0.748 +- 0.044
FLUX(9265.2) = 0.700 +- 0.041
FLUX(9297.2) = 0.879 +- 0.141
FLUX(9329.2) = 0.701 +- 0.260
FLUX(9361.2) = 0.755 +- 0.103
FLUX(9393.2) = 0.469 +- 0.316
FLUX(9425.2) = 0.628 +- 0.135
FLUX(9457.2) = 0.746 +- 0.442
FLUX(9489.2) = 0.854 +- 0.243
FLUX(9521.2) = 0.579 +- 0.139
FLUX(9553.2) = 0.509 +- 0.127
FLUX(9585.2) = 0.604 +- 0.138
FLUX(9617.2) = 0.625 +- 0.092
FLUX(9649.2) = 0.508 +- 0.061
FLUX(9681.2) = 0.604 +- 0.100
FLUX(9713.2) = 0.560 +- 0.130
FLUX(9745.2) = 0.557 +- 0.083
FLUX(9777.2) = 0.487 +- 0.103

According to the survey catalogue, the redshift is 0.181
